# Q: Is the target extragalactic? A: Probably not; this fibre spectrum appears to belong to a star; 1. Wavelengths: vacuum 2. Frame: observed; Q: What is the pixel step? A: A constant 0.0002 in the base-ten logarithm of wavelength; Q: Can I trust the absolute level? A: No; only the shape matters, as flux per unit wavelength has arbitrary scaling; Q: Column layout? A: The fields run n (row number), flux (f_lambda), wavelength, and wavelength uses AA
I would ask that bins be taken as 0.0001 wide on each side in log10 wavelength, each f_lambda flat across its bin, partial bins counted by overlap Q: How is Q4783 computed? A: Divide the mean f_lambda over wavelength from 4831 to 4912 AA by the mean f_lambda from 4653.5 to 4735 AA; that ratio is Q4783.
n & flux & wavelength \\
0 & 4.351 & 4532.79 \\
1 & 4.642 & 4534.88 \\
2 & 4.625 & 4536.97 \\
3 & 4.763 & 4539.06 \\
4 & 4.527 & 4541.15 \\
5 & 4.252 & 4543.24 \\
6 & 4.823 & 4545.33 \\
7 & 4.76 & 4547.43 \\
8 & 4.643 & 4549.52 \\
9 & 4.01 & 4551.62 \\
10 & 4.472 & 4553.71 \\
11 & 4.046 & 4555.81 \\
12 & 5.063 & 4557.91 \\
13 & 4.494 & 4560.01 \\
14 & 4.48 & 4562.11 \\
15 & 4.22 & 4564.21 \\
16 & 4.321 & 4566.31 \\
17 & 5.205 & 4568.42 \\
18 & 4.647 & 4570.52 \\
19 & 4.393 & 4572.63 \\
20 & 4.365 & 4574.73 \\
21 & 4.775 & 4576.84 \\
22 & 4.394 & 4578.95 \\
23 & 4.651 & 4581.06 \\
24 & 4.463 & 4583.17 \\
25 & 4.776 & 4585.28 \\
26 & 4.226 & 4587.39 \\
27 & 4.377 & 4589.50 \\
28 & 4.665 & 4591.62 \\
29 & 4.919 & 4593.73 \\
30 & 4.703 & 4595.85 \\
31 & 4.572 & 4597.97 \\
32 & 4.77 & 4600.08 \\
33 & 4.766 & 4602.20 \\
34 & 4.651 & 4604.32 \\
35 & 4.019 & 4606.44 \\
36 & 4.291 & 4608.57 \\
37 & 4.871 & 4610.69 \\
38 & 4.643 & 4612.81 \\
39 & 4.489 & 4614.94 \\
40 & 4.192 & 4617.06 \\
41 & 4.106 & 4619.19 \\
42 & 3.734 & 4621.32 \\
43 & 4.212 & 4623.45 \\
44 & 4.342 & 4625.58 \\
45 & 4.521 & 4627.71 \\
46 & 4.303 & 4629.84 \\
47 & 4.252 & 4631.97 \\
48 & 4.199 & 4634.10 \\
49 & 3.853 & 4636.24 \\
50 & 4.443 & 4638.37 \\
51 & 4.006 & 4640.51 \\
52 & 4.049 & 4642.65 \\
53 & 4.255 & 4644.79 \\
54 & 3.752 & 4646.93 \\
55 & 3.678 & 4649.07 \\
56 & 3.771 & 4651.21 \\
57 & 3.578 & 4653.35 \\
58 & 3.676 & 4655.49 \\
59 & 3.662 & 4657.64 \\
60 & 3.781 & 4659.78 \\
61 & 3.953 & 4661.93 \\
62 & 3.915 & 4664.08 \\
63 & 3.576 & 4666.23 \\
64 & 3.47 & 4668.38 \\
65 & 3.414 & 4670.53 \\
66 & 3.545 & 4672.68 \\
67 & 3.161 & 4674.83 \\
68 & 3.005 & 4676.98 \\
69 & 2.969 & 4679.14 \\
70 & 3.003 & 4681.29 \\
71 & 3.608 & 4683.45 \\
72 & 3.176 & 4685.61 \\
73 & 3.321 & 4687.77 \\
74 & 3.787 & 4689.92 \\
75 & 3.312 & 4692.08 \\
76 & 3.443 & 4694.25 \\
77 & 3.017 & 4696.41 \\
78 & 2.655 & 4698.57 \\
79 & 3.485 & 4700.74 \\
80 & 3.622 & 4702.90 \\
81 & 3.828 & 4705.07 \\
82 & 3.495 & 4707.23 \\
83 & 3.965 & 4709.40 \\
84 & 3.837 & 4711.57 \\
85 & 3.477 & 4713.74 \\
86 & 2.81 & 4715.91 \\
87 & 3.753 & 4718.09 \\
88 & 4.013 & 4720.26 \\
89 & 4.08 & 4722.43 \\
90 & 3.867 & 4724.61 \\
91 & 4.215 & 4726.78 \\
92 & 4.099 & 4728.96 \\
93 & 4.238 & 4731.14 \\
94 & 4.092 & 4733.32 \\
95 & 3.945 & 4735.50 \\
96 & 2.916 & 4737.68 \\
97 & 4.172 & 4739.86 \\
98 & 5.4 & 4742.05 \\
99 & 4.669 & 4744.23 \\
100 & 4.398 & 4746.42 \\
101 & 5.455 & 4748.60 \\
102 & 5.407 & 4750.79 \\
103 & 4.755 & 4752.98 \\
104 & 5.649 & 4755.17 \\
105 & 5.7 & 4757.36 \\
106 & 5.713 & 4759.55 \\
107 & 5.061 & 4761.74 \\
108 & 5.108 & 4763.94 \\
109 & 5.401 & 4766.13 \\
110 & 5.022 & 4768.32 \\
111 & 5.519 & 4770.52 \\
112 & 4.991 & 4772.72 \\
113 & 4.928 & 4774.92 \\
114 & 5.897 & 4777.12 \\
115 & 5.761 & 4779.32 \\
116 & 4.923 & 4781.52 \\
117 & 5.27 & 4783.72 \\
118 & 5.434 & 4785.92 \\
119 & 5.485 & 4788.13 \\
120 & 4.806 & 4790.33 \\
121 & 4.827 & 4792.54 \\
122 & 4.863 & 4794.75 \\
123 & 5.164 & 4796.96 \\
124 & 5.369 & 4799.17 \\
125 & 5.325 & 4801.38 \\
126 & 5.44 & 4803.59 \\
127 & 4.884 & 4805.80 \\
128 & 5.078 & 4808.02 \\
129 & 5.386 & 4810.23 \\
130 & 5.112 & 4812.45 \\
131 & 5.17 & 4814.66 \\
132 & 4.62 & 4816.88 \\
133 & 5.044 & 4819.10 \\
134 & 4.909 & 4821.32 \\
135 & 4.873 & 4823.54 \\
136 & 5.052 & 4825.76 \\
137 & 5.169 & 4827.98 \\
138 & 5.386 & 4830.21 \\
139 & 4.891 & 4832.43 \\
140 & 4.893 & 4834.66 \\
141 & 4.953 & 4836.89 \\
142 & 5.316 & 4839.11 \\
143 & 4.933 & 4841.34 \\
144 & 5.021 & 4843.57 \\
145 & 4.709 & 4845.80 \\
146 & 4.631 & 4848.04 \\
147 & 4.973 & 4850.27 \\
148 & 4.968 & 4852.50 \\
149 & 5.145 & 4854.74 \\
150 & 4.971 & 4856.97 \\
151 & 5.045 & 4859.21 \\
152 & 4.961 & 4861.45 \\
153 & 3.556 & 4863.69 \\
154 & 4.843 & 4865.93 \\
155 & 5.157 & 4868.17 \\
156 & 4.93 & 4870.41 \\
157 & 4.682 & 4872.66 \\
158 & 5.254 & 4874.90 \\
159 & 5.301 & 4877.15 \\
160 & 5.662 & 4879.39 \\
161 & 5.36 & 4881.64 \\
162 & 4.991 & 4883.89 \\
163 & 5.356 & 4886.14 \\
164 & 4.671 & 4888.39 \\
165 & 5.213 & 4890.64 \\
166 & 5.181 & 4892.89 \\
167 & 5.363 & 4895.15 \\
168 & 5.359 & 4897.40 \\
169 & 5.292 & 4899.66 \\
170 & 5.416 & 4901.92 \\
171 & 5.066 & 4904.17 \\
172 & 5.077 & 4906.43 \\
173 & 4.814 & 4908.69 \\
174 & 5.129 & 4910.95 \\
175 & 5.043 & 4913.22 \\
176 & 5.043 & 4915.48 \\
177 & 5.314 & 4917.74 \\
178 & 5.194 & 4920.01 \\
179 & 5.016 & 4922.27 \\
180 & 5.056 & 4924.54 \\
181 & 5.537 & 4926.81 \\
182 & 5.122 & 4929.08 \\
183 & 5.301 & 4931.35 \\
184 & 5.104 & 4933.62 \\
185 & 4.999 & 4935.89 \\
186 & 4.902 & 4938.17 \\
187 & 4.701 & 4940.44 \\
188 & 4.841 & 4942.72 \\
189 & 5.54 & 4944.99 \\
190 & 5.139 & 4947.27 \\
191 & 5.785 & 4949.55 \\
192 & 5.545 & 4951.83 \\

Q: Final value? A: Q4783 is 1.4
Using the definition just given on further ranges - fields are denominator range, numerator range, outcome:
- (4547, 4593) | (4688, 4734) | 0.81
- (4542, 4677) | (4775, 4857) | 1.20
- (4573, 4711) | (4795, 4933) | 1.28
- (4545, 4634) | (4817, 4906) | 1.12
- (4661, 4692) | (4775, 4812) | 1.53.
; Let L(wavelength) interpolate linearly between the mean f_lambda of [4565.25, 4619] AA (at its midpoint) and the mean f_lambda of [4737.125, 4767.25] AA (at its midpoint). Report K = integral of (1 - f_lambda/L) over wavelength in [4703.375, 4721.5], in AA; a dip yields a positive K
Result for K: 4.6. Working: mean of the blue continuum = 4.56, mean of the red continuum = 5.02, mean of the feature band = 3.65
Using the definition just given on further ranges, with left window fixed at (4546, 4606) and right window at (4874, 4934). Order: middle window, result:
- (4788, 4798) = 0.0 AA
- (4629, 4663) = 5.4 AA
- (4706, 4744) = 7.3 AA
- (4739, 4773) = -1.7 AA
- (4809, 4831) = -0.2 AA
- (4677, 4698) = 6.7 AA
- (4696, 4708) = 3.6 AA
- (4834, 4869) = 1.5 AA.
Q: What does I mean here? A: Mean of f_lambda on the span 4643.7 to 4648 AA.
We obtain 4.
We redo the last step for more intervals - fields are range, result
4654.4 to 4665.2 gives 3.79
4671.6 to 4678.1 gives 3.24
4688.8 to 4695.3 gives 3.51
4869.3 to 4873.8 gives 4.81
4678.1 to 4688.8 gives 3.22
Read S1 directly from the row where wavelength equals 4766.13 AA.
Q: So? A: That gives 5.401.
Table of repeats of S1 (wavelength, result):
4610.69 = 4.871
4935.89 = 4.999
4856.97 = 4.971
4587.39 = 4.226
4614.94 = 4.489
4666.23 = 3.576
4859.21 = 5.045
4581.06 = 4.651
